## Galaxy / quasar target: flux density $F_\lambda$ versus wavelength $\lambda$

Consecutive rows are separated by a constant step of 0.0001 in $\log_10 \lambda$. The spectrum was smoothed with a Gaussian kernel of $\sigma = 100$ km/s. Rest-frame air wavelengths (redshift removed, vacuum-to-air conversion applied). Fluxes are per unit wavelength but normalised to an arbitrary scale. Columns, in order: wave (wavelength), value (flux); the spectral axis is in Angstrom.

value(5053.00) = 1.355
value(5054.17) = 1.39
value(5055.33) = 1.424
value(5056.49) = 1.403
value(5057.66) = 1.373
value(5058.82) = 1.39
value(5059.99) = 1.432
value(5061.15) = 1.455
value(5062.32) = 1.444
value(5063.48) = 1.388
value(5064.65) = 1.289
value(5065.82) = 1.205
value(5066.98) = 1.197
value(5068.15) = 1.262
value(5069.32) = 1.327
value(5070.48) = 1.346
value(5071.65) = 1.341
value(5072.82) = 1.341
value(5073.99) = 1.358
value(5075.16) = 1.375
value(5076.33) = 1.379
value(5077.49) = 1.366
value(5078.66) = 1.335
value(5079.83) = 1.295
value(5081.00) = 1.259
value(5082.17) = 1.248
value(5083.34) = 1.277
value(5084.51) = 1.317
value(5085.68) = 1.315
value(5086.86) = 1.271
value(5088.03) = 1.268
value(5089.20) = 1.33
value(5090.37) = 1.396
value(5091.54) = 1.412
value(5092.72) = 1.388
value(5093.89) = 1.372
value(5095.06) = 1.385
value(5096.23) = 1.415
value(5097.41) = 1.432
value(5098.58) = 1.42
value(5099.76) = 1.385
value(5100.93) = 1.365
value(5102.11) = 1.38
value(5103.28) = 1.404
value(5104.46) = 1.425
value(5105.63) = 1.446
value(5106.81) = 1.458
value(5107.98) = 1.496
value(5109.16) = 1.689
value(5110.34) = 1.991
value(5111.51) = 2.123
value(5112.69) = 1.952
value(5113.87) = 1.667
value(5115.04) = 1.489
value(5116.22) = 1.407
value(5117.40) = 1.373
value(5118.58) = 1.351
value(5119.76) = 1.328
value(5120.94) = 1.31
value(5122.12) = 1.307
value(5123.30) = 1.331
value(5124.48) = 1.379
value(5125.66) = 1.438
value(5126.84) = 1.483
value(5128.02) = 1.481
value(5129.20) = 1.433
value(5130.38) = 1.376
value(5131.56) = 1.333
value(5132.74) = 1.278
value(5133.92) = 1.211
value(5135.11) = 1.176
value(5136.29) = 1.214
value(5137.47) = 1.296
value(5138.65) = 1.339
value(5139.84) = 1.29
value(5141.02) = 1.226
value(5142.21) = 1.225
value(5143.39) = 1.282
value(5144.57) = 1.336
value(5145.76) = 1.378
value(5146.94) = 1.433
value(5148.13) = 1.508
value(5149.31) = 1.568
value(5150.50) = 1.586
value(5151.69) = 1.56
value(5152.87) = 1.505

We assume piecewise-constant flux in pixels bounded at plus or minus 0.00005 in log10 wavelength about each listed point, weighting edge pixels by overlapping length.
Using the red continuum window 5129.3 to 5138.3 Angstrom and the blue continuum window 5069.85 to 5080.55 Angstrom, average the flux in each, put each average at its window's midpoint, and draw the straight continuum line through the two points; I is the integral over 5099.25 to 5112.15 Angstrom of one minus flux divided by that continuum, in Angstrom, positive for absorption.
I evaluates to -2.5 Angstrom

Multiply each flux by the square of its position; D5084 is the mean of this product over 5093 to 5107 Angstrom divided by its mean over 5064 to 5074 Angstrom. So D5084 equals 1.1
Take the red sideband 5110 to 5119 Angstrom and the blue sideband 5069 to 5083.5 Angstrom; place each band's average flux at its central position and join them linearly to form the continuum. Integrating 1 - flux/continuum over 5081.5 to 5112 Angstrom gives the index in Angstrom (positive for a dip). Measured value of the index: 1.6 Angstrom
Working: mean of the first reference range 1.33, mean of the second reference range 1.67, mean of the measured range 1.44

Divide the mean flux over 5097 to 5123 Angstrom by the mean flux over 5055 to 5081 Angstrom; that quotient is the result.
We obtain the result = 1.12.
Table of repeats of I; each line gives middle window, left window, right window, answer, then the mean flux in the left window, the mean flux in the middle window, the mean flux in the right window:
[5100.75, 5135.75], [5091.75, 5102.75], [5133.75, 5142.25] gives -3.8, 1.39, 1.46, 1.25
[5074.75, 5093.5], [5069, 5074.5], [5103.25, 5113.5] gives 1.7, 1.34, 1.33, 1.68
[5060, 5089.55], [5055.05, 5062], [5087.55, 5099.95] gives 1.6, 1.41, 1.32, 1.38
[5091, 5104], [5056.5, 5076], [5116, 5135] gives -0.4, 1.35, 1.4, 1.36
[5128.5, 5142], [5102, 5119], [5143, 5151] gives 1.8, 1.58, 1.29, 1.44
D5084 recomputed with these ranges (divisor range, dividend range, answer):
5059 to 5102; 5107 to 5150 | 1.08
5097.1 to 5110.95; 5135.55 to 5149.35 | 0.90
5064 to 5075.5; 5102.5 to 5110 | 1.17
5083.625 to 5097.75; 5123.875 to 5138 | 1.01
